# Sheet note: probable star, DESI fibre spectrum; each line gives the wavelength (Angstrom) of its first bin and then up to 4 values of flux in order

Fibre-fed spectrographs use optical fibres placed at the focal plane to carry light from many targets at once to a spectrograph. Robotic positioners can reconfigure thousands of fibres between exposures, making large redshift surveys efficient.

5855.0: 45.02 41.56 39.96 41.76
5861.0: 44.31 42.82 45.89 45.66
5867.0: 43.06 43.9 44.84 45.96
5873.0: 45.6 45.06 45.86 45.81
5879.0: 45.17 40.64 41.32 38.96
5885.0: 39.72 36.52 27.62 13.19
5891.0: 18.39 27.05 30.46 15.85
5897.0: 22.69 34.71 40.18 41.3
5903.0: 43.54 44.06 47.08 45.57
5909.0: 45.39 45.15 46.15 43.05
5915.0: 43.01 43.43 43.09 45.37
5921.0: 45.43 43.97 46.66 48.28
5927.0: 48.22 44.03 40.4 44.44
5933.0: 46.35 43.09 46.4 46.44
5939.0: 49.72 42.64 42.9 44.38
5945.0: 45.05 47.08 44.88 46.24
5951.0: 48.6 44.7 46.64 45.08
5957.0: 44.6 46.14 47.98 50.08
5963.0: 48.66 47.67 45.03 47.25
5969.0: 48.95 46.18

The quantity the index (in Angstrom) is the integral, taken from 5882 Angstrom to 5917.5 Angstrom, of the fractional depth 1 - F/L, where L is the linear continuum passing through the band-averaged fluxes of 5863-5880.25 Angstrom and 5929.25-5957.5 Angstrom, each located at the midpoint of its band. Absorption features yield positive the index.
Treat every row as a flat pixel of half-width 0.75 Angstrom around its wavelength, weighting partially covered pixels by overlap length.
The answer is 6.9 Angstrom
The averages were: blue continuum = 45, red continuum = 45.2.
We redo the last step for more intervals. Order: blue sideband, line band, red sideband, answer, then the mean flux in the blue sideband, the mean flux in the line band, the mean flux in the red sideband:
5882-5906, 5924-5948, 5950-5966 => -1.99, 32.4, 45.3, 46.9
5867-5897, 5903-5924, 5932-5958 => -1.96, 36.2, 44.7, 45.6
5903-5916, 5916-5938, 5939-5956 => 0.04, 44.8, 45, 45.5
